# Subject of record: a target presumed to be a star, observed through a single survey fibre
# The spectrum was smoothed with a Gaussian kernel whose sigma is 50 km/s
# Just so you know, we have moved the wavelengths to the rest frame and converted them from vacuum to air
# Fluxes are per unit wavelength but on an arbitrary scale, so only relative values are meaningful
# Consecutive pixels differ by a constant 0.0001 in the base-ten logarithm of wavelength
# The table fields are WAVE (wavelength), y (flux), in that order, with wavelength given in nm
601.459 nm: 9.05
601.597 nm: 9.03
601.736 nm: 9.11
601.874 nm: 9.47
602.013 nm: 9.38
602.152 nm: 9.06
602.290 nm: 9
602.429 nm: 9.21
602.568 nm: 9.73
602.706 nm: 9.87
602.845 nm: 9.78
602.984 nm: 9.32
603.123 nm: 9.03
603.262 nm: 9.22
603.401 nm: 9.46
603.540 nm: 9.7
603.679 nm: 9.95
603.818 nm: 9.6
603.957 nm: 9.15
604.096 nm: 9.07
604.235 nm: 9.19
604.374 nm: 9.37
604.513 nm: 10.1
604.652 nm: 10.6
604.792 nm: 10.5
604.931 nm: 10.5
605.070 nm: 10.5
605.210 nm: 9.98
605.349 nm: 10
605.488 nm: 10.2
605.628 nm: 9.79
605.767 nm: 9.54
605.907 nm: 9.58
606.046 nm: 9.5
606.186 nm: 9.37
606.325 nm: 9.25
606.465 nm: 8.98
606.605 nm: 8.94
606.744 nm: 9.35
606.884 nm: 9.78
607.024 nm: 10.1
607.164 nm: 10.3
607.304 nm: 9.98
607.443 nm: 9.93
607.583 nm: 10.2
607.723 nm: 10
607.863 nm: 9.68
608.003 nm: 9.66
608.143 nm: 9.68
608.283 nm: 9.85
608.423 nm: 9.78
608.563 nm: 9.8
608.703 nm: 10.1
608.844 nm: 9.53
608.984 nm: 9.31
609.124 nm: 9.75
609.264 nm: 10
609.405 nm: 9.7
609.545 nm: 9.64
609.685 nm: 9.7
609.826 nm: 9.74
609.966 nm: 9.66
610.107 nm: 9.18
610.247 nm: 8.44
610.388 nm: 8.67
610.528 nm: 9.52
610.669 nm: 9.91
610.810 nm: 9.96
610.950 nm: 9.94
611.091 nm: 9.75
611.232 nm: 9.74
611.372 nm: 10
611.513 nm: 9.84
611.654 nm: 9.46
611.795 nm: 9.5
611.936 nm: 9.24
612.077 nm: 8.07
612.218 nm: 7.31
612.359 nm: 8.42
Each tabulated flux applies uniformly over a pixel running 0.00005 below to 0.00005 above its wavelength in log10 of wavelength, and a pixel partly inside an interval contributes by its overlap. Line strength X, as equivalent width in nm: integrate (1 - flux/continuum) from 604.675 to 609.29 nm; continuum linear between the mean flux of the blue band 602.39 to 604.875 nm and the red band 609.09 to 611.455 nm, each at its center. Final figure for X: -0.09 nm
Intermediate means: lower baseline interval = 9.61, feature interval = 9.81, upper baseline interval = 9.61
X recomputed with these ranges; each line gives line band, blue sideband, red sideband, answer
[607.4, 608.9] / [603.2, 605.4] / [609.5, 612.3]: -0.05 nm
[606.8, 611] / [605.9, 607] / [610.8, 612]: -0.08 nm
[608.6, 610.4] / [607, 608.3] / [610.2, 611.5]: 0.04 nm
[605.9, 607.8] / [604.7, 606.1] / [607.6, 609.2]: 0.04 nm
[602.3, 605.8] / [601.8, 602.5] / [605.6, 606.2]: -0.12 nm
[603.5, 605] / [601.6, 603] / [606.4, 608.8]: -0.04 nm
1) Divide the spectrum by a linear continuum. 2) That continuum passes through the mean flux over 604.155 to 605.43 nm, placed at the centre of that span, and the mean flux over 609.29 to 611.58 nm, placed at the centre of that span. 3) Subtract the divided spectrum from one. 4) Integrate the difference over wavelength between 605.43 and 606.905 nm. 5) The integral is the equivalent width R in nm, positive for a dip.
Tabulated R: 0.07 nm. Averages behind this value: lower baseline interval 10.1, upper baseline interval 9.59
